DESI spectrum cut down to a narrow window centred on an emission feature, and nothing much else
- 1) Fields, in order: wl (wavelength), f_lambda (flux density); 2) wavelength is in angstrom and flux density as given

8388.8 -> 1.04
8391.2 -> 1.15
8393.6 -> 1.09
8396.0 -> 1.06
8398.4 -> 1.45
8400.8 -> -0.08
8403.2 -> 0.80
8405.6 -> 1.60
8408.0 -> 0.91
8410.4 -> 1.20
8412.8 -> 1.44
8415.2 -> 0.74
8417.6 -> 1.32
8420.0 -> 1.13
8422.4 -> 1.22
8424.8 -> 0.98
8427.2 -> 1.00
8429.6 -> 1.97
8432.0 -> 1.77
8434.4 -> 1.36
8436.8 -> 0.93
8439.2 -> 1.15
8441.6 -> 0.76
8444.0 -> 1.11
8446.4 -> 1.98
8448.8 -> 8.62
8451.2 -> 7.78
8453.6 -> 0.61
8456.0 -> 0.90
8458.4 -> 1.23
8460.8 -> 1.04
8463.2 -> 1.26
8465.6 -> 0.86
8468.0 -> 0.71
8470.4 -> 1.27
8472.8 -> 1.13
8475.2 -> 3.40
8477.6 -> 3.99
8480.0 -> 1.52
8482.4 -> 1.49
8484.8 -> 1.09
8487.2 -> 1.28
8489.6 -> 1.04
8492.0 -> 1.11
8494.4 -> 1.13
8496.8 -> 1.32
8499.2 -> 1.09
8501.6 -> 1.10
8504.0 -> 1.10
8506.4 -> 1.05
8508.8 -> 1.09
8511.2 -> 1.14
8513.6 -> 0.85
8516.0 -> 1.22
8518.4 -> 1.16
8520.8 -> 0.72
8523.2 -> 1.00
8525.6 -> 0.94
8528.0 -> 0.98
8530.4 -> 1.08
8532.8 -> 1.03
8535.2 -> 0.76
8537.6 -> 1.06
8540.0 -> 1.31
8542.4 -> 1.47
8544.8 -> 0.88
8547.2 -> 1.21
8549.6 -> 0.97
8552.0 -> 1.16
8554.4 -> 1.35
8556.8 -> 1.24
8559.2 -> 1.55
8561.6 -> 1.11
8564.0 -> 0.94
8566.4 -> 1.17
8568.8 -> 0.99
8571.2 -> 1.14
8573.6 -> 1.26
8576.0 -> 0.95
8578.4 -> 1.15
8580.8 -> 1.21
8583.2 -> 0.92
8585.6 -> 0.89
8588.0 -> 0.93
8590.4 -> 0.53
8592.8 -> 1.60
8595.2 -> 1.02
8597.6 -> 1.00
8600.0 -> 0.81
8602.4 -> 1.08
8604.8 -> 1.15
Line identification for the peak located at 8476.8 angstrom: [N II] 6583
